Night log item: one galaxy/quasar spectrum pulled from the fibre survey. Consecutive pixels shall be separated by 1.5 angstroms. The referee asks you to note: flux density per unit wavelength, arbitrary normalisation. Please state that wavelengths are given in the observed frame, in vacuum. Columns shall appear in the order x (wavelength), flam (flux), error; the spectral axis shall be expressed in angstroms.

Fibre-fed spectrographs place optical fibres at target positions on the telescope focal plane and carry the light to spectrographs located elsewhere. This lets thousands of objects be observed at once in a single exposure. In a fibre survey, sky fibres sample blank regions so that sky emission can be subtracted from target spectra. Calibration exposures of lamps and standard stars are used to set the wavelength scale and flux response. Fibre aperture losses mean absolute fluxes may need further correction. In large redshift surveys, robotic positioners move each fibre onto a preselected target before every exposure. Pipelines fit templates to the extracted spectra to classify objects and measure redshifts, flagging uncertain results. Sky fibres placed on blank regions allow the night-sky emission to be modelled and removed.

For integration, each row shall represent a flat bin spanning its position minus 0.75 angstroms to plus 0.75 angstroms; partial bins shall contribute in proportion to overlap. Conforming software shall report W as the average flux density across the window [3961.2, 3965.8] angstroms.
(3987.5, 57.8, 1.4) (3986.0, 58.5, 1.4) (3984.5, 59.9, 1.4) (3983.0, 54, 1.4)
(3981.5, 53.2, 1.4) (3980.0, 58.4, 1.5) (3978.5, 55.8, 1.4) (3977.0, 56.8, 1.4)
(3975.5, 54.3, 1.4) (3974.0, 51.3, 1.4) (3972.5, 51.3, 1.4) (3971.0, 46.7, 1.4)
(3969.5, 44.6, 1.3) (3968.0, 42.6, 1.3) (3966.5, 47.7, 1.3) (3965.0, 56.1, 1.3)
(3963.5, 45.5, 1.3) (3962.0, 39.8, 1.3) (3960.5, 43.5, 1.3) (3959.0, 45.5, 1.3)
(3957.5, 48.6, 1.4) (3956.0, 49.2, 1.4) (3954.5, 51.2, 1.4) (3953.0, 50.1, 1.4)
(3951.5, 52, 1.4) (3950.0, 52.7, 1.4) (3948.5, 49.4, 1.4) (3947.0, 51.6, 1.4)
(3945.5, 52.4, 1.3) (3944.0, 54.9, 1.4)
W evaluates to 47.1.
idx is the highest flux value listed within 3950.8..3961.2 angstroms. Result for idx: 52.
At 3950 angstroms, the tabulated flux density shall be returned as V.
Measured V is 52.7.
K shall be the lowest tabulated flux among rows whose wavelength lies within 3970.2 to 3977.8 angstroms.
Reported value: 46.7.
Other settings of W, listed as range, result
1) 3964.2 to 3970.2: 47.8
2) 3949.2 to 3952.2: 52.3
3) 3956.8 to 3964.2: 44.5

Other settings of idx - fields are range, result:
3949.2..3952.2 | 52.7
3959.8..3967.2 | 56.1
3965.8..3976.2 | 54.3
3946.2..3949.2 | 51.6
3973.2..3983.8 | 58.4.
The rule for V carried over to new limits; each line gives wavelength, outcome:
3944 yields 54.9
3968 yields 42.6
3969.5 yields 44.6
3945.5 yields 52.4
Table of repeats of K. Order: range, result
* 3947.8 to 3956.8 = 49.2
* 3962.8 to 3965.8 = 45.5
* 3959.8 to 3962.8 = 39.8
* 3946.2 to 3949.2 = 49.4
